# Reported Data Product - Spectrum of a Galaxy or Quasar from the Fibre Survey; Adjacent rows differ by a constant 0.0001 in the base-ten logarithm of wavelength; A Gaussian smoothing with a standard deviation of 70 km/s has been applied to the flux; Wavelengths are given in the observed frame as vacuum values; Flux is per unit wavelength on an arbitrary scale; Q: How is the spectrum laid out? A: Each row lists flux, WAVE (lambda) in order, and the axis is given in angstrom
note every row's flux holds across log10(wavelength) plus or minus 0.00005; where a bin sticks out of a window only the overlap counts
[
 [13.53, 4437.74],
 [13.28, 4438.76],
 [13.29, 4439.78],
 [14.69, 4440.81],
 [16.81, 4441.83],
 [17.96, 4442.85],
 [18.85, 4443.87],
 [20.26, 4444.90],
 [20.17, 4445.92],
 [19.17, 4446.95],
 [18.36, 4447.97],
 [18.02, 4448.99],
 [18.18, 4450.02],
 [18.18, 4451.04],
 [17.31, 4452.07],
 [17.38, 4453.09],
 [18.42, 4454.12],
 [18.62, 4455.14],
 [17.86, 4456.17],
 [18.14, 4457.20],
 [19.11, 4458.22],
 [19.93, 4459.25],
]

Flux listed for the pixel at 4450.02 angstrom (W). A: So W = 18.18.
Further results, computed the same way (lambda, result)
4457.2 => 18.14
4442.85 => 17.96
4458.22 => 19.11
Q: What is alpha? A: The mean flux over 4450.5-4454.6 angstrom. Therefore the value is 17.8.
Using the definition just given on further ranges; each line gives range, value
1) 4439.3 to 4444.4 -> 16.3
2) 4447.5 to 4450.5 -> 18.2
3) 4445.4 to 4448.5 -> 19.3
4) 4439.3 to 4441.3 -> 13.9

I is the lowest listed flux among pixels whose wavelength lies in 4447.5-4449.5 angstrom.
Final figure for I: 18.02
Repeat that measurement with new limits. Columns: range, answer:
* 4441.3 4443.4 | 16.81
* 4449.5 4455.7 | 17.31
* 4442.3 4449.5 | 17.96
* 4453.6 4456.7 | 17.86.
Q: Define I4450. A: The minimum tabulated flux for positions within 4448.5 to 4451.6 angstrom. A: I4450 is 18.02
